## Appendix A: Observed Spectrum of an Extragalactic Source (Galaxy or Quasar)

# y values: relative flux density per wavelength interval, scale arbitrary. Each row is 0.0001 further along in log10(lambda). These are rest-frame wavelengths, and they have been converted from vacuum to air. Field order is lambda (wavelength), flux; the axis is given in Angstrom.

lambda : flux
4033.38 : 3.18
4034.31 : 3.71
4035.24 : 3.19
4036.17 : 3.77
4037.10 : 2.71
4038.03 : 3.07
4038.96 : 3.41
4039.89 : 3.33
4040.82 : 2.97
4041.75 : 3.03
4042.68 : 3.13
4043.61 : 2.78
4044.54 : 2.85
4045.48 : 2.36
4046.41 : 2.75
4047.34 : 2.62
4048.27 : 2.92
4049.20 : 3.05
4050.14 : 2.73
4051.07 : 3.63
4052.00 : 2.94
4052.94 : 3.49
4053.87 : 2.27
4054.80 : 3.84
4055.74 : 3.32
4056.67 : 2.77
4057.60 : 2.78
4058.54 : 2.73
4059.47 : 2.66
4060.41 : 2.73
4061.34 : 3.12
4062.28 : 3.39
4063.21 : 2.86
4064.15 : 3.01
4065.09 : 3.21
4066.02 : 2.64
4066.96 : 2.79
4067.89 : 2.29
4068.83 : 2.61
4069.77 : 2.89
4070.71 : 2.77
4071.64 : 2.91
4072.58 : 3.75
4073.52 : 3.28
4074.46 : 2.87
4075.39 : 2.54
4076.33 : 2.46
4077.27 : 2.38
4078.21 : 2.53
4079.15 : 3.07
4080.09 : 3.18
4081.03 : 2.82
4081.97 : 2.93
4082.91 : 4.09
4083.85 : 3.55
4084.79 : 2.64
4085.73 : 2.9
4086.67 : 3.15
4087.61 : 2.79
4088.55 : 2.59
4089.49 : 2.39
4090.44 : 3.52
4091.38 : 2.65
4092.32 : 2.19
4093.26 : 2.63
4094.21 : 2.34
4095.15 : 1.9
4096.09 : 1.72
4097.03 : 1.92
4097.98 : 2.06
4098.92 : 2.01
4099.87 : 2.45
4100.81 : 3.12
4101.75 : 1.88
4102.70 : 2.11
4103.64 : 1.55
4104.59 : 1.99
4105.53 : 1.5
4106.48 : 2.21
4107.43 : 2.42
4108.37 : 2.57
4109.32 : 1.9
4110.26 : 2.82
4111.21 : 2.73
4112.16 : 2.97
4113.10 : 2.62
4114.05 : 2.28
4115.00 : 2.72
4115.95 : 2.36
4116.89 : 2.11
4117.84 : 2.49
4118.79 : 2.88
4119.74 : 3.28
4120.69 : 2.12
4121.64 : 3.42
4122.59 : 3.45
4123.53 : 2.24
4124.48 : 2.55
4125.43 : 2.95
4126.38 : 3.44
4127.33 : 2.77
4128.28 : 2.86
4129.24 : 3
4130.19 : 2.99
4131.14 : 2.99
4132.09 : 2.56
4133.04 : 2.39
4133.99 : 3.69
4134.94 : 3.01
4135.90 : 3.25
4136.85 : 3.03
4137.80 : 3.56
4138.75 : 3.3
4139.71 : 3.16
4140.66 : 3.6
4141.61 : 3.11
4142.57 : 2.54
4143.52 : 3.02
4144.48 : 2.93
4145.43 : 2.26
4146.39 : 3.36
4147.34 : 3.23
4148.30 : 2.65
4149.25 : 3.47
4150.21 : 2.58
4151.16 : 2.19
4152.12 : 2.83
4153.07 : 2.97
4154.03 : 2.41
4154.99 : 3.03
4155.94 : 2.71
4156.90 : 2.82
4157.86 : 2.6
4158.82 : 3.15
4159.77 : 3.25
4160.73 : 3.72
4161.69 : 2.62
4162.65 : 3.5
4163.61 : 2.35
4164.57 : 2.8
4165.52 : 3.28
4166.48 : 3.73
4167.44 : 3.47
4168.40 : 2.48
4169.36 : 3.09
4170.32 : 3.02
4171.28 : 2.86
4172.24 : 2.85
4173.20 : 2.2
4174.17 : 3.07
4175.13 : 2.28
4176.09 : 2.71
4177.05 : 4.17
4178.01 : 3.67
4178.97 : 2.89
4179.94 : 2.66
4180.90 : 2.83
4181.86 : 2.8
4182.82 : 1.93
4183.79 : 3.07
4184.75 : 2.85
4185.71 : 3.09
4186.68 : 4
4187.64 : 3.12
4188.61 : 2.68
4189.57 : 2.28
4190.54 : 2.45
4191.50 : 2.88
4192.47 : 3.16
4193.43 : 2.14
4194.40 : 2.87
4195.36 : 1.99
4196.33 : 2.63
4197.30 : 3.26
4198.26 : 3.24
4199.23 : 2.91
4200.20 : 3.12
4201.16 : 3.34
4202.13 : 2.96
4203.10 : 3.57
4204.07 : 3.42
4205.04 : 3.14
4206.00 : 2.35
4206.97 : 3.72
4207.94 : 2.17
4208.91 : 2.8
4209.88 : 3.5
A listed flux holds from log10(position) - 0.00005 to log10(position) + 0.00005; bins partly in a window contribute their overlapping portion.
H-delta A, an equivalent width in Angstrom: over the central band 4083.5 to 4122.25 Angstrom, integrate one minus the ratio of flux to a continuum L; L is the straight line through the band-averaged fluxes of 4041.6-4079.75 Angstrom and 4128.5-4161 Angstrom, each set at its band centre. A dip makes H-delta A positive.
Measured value 6.09 Angstrom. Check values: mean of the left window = 2.9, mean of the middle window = 2.47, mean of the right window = 2.98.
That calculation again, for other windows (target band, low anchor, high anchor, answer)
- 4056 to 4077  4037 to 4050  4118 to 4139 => 0.5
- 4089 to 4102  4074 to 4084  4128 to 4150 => 2.7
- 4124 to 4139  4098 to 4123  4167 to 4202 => -2.6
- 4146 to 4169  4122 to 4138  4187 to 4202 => -0.4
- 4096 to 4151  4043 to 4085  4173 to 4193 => 4.1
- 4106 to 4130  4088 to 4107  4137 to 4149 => -0.7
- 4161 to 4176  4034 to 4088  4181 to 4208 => 0.1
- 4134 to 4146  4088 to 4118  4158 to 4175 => -1.6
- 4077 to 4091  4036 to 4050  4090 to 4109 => -3.1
